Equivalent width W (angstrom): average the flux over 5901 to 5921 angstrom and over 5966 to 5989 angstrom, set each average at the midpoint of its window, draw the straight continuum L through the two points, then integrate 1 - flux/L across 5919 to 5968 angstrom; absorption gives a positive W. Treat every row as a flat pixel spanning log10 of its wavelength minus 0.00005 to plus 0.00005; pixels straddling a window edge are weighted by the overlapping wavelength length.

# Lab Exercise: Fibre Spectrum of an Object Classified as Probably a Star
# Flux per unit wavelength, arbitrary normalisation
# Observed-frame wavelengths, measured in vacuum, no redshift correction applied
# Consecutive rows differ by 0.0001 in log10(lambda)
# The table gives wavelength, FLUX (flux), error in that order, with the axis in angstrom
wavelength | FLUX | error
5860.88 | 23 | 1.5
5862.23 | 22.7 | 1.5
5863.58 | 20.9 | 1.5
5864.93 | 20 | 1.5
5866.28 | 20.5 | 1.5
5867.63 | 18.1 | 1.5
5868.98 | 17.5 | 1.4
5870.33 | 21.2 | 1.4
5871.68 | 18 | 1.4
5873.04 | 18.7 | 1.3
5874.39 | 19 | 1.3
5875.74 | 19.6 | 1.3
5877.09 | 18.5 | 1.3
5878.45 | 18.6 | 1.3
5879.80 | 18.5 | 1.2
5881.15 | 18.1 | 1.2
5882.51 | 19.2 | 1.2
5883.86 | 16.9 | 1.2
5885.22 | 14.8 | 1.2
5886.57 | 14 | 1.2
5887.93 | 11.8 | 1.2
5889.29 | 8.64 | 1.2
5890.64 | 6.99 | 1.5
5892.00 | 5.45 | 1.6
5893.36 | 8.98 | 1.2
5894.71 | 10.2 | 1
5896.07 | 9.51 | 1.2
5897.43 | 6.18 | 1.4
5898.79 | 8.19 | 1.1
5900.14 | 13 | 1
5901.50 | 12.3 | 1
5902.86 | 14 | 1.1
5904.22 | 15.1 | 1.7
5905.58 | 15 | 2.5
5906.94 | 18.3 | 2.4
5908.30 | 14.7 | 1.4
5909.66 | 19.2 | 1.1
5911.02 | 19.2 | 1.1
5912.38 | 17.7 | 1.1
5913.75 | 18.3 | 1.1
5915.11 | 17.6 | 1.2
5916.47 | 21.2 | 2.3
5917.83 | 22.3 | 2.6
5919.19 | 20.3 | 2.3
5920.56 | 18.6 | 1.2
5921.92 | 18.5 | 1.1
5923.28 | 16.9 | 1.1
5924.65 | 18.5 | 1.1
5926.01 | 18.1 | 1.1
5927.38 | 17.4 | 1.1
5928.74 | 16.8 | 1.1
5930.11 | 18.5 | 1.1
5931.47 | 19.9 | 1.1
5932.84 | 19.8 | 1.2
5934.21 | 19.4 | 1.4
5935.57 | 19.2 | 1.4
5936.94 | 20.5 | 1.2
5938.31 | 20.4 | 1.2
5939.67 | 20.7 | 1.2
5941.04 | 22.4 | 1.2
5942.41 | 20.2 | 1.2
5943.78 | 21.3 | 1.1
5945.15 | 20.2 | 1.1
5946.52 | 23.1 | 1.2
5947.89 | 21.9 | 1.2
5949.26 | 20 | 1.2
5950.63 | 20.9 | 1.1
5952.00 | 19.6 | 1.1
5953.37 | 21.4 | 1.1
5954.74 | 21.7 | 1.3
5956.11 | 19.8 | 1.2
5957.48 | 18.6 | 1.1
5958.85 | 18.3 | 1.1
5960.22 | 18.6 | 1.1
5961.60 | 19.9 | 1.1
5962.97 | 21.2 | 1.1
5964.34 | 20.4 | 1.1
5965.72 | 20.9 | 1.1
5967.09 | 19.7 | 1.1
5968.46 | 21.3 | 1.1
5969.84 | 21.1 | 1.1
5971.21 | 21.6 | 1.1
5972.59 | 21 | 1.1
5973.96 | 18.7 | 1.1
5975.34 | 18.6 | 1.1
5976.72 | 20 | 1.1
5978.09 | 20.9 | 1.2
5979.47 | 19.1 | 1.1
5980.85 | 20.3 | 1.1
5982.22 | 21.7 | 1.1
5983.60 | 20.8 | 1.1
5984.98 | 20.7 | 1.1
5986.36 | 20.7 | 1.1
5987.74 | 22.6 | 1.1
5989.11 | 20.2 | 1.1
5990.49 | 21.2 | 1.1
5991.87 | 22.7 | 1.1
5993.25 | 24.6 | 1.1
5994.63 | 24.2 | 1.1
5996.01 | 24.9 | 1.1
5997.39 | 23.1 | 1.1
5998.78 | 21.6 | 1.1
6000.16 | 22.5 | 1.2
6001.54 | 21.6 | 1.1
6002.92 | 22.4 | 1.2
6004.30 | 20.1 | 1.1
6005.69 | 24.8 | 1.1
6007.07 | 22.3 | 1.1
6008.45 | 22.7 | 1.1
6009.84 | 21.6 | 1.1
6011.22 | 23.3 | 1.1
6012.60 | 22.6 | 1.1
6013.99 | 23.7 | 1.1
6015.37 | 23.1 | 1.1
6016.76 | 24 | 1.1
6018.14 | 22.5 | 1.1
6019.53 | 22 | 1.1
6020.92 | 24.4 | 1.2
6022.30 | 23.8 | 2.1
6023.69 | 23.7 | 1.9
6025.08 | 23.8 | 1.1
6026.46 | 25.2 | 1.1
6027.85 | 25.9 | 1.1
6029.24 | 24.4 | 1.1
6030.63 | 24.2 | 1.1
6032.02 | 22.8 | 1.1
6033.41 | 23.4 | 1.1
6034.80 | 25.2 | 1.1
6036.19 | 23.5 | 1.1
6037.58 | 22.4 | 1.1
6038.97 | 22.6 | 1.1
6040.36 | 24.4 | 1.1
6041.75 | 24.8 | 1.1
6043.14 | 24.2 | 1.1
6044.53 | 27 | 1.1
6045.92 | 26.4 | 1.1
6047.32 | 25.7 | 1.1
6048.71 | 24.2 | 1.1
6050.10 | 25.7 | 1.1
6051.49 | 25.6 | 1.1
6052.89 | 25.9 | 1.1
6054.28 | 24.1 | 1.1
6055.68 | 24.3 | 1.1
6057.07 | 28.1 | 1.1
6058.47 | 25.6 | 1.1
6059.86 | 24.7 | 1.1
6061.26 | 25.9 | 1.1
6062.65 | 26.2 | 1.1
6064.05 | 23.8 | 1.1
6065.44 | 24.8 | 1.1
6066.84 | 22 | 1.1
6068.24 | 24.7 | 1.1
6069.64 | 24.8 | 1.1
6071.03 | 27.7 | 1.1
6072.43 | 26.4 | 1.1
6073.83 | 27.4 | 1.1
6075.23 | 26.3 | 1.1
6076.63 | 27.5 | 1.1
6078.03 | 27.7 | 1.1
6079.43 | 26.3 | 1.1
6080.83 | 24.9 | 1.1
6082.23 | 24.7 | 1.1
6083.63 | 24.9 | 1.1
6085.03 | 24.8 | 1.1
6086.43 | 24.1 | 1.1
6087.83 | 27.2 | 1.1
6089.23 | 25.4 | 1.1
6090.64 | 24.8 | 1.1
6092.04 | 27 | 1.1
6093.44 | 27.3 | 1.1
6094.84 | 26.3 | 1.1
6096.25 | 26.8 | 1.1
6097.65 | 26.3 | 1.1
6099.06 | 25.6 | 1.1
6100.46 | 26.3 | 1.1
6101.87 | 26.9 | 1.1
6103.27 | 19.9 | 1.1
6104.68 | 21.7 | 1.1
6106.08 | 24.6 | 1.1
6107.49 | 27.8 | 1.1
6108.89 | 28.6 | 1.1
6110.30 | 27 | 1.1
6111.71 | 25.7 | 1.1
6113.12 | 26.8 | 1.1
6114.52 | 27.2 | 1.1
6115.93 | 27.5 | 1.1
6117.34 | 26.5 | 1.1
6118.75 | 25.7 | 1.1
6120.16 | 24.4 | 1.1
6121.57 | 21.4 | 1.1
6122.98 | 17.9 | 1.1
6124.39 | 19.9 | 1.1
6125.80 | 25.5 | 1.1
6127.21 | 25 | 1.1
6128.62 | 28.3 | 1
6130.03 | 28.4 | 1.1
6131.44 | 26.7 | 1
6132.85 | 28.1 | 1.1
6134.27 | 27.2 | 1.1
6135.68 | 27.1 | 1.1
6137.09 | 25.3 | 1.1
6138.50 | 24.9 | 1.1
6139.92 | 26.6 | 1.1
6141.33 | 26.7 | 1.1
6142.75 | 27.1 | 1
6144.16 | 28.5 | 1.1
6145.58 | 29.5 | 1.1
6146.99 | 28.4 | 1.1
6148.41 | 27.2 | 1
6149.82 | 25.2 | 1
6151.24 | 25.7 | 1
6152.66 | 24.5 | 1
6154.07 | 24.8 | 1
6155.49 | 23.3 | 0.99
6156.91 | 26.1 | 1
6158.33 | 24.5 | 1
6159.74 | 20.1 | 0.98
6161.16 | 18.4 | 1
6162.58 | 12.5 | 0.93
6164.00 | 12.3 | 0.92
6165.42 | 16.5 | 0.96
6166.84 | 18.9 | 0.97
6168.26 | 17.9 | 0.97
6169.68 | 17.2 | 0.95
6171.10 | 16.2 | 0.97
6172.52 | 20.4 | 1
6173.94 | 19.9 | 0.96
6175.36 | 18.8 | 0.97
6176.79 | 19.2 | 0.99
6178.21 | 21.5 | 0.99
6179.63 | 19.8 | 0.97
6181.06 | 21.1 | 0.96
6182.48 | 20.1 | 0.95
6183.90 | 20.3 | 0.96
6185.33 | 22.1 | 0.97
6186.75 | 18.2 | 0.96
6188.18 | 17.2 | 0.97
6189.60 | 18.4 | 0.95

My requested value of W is -2.0 angstrom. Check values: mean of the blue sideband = 17.6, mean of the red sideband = 20.6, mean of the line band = 19.8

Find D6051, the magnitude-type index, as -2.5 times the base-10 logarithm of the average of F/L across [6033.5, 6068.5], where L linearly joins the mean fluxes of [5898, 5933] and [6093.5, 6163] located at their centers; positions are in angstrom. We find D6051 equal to -0.114 mag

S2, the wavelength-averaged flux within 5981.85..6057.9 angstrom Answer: 23.5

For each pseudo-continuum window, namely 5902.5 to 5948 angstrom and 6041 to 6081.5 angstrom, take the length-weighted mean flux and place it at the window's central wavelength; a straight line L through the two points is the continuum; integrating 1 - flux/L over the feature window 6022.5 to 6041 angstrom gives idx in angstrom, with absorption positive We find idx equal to 0.16 angstrom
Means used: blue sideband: 19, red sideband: 25.6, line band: 23.9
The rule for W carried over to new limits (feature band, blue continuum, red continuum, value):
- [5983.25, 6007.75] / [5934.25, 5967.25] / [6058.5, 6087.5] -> 0.0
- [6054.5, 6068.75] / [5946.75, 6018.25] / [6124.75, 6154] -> -0.6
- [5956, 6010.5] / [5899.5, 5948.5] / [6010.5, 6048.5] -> 1.2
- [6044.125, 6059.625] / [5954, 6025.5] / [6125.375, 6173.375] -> -2.2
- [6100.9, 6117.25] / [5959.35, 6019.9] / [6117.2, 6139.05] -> -0.8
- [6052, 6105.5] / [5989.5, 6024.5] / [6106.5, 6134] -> -1.8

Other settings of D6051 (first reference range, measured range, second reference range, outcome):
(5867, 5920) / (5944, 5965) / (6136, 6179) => -0.19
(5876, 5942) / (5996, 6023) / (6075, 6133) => -0.09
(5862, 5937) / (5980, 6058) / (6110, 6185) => -0.18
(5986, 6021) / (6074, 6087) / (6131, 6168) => -0.11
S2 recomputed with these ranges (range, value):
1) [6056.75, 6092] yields 25.6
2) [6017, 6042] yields 23.8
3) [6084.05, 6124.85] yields 25.2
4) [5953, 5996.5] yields 20.8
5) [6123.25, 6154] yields 26.3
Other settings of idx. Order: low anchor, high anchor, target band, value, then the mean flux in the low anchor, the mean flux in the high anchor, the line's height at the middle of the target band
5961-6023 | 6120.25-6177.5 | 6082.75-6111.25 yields -3.79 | 21.8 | 23.1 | 22.6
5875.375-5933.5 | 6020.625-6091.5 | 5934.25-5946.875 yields -1.99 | 15.7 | 25.1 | 17.9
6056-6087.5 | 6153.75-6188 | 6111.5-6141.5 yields -4.53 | 25.6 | 19.5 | 22.2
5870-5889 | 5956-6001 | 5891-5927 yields 6.43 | 17.4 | 21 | 18.5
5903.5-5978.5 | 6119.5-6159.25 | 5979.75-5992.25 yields -0.11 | 19.5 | 25.6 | 20.9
